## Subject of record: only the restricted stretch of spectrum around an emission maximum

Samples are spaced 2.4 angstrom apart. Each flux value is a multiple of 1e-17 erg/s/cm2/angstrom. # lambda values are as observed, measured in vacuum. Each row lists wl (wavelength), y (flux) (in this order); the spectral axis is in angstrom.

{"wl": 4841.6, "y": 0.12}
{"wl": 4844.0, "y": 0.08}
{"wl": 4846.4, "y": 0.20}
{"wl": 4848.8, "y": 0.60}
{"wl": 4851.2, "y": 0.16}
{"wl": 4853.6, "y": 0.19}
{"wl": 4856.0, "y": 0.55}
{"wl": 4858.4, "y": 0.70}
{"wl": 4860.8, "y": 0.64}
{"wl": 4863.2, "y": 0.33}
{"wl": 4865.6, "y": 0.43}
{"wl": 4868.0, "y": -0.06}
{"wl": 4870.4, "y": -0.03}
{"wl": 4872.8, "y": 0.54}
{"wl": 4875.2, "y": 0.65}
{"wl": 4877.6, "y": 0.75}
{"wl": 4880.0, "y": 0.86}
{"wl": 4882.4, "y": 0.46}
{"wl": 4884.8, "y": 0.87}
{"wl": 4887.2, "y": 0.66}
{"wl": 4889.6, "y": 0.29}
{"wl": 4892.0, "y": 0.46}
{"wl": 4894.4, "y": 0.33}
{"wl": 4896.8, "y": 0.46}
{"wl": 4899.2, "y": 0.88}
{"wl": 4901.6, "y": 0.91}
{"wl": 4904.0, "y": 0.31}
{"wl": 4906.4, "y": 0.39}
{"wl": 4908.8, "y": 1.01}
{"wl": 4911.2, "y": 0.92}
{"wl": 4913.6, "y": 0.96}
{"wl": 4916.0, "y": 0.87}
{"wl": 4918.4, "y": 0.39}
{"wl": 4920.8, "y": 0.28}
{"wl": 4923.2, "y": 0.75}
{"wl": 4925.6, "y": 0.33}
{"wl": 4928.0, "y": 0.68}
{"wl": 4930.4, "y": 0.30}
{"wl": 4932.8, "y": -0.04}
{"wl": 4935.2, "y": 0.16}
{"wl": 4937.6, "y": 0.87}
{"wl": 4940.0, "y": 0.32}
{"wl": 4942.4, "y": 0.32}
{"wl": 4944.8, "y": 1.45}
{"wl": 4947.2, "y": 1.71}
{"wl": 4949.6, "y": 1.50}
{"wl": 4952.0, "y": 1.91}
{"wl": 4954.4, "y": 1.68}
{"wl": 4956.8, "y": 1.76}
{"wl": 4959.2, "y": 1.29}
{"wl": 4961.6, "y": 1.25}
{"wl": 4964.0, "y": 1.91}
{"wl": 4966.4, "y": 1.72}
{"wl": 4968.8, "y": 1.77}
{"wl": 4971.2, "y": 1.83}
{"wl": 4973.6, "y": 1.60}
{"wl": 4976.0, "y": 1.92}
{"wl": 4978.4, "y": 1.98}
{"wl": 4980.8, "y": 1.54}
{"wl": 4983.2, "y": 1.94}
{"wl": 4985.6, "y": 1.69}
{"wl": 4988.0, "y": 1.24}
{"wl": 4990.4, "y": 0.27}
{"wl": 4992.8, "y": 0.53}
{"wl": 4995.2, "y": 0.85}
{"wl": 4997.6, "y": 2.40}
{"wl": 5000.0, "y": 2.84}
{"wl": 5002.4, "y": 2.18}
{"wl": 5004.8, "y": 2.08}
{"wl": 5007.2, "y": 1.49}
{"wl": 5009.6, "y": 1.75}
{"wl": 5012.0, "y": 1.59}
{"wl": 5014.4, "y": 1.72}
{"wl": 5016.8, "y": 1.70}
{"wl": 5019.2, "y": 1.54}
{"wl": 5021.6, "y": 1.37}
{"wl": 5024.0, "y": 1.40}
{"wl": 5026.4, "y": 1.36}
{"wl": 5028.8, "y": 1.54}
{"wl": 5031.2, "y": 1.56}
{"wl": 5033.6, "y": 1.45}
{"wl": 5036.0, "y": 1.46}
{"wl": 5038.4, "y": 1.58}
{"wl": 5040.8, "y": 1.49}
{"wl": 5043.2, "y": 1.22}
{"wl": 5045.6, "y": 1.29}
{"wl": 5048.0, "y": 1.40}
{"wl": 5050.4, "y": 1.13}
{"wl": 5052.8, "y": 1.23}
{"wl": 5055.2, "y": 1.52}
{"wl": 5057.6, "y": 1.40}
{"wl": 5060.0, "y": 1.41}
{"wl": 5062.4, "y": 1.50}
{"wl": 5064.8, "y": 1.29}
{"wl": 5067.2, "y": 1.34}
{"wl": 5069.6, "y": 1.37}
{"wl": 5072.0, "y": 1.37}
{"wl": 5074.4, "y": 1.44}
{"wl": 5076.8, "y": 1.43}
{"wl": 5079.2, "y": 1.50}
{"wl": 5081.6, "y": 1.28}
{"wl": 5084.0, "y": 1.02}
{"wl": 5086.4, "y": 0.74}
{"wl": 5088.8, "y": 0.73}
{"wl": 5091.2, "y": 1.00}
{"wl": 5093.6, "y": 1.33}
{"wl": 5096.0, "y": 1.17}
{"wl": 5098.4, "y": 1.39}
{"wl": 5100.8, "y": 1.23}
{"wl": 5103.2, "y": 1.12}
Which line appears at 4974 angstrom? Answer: Lyman alpha 1216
